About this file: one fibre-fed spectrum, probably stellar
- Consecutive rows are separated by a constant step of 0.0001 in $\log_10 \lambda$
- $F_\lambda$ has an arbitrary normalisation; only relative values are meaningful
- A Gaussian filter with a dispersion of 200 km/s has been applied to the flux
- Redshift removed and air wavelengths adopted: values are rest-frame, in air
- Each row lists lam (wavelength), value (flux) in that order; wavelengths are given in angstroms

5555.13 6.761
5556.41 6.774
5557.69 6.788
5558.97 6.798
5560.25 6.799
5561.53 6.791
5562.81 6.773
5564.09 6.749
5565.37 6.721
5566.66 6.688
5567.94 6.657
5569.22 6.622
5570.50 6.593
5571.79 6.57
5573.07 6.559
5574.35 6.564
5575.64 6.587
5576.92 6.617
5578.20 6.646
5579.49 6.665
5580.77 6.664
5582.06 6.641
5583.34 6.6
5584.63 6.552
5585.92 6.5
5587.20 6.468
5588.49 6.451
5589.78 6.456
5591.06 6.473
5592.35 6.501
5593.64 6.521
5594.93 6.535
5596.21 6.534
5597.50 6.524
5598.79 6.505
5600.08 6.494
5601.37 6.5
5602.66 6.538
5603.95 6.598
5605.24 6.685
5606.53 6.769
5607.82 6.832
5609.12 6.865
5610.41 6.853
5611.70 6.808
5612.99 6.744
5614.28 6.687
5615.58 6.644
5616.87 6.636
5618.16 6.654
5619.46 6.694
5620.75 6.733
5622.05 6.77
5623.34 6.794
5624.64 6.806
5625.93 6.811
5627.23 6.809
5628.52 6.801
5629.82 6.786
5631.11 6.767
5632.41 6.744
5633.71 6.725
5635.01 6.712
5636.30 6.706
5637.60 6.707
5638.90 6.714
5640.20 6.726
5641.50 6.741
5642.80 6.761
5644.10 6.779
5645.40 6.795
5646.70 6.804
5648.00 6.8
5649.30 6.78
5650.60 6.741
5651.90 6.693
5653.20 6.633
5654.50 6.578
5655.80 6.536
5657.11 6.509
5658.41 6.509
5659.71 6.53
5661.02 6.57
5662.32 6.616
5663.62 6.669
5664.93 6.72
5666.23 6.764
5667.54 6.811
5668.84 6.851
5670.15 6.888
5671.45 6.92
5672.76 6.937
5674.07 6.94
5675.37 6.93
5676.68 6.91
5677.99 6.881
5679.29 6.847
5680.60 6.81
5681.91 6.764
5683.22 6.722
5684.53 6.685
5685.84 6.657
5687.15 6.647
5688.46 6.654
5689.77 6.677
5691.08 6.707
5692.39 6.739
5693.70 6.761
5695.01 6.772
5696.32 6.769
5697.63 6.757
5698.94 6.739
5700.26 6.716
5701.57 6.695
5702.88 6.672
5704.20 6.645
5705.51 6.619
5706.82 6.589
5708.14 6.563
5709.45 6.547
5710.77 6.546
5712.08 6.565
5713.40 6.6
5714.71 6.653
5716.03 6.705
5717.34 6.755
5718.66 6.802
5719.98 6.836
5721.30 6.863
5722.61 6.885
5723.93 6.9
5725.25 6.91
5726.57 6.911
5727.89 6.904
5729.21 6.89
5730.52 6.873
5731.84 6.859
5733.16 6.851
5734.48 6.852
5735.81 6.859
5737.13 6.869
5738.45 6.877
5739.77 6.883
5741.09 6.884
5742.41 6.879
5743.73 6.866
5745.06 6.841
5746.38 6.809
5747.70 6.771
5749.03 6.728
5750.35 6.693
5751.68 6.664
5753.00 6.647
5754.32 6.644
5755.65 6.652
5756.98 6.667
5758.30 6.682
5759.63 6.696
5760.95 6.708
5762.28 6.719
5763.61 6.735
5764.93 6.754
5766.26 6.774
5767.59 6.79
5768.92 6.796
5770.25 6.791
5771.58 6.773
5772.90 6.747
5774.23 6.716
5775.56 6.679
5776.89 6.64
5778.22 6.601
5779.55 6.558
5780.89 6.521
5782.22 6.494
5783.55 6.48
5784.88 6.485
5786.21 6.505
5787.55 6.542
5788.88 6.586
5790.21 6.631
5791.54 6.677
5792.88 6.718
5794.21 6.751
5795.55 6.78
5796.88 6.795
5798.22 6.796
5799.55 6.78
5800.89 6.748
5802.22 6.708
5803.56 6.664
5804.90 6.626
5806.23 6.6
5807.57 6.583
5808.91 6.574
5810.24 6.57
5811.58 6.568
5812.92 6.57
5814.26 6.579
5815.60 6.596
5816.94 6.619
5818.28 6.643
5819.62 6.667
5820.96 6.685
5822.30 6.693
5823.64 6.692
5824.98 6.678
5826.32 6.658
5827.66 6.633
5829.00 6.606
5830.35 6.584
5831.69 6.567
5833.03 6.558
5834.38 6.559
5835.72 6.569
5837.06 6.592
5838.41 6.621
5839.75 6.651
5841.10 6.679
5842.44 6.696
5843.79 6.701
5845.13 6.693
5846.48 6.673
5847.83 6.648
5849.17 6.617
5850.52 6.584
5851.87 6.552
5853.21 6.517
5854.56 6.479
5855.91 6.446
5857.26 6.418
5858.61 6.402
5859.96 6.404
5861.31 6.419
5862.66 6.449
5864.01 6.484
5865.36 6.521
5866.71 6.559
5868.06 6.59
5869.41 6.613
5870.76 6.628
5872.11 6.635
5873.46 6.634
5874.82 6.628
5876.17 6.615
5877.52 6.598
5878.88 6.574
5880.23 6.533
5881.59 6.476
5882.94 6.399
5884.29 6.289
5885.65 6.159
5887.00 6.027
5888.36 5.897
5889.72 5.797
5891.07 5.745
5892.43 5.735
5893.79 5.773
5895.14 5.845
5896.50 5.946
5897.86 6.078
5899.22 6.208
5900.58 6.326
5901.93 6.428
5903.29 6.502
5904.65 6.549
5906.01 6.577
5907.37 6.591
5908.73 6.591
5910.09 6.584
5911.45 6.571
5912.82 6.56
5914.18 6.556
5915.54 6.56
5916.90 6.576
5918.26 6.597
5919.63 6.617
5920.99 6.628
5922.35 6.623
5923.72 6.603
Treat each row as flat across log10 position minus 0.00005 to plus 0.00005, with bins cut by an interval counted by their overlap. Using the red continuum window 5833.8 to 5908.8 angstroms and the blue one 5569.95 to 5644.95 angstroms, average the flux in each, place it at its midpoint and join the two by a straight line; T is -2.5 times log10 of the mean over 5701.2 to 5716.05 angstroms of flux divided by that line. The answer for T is -0.007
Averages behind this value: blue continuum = 6.66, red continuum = 6.43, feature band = 6.61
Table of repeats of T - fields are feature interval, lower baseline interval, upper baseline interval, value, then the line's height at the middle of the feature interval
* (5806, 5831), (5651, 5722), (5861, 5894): -0.025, 6.47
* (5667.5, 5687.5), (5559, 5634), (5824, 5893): -0.036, 6.6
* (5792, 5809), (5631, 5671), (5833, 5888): -0.020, 6.58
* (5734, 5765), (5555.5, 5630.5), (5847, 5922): -0.039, 6.53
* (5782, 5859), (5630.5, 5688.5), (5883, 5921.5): -0.029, 6.45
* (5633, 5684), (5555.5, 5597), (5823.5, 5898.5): -0.028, 6.57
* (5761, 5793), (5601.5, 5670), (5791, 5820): 0.003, 6.67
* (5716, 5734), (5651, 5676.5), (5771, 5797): -0.030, 6.68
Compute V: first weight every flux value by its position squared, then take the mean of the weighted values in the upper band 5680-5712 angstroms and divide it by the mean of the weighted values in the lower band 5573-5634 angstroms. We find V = 1.04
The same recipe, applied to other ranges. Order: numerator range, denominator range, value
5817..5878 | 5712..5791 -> 1.01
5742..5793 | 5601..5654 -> 1.04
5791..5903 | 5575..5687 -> 1.05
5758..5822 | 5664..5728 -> 1.02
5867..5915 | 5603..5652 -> 1.03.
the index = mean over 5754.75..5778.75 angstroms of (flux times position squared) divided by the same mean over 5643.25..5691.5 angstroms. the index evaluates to 1.03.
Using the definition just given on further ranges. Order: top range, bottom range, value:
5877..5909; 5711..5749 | 0.97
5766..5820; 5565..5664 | 1.06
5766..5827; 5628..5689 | 1.04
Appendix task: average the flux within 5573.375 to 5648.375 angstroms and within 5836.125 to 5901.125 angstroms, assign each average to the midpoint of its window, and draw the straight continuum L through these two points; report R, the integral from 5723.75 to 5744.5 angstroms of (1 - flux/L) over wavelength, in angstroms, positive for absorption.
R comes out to -1.1 angstroms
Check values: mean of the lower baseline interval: 6.67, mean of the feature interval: 6.88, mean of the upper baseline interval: 6.41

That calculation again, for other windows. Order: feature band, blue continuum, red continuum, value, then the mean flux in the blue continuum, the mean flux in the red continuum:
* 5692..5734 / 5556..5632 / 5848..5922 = -1.2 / 6.66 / 6.41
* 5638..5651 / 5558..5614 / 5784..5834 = -0.3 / 6.63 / 6.64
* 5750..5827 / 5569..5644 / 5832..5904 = -2.0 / 6.66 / 6.42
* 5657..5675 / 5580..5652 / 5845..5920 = -0.3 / 6.68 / 6.42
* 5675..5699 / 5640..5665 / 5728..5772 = -0.2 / 6.67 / 6.78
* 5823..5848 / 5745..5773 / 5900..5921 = 0.0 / 6.73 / 6.55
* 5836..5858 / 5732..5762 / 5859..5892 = -0.4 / 6.77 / 6.4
